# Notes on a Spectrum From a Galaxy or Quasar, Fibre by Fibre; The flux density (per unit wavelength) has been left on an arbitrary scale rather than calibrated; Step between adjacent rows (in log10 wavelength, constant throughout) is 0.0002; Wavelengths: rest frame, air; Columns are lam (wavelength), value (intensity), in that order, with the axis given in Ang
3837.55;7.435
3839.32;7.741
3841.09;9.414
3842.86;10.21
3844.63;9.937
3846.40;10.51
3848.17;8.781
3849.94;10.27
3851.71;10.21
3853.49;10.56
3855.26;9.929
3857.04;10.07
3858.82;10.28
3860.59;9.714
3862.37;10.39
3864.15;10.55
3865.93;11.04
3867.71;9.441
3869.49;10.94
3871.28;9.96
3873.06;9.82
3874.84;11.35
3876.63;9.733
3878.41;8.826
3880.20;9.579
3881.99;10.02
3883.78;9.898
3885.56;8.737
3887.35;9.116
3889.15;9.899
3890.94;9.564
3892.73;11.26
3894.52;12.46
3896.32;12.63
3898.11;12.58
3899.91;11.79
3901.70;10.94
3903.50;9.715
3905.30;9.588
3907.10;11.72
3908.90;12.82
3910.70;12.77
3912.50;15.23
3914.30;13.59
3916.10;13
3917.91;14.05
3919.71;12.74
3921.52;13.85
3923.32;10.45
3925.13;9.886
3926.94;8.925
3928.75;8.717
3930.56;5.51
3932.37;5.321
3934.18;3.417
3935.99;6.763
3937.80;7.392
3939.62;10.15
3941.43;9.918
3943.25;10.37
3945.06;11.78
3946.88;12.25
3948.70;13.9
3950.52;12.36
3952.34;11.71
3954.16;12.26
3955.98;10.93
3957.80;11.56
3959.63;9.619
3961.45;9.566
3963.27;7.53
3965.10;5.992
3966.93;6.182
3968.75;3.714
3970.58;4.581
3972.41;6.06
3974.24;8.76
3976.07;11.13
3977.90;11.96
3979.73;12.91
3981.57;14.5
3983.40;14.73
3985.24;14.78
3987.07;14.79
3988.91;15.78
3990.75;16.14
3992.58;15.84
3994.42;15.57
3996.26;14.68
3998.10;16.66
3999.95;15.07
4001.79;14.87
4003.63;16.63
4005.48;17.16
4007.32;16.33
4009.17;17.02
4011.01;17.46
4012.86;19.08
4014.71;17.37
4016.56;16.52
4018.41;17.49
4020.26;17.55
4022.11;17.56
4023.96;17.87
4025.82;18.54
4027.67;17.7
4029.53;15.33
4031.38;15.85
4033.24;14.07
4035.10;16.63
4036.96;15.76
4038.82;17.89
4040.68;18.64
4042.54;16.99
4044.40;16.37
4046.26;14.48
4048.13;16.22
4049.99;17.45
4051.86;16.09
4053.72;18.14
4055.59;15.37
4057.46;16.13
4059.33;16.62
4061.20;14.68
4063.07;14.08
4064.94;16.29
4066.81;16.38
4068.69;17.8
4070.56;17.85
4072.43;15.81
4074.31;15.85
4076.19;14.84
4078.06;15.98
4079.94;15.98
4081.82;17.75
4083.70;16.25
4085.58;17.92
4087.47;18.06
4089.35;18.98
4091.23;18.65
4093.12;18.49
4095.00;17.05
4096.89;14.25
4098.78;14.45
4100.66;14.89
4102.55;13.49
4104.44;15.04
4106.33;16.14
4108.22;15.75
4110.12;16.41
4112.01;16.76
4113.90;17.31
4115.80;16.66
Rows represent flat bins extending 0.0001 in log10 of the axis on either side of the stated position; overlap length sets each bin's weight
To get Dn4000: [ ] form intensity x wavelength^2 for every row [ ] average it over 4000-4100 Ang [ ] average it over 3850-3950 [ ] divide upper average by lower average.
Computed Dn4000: 1.72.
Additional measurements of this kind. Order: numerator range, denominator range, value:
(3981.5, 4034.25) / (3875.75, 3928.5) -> 1.54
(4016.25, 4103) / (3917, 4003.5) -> 1.57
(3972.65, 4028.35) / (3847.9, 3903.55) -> 1.61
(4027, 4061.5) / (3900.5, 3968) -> 1.68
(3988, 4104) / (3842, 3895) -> 1.79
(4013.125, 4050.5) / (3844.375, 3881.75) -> 1.82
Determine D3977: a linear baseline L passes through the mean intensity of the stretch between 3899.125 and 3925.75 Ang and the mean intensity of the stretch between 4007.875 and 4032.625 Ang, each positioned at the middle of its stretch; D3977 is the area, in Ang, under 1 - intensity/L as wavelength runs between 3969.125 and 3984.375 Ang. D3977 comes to 4.9 Ang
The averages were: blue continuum 12.2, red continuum 17.3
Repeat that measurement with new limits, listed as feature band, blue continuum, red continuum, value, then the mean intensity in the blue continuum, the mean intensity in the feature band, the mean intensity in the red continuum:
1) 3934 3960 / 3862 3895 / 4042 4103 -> 3.9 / 10.1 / 10.5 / 16.4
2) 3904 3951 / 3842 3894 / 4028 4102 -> 5.1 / 10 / 10.6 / 16.4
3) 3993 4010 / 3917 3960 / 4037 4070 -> -3.0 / 10.2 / 16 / 16.4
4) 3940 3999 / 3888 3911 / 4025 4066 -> 9.7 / 11.3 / 11.5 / 16.3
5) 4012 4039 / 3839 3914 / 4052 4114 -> -4.2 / 10.5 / 17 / 16.3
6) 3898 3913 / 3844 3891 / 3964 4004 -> -1.5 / 9.97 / 11.8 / 12.3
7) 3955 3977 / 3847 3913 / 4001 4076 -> 9.3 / 10.6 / 7.98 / 16.6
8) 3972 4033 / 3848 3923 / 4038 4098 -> -3.6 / 11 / 15.5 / 16.7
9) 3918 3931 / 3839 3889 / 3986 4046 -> 2.2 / 9.92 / 10.4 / 16.6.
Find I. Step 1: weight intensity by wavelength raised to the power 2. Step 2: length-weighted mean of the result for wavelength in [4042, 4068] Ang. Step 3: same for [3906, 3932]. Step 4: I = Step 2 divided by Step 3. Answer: 1.50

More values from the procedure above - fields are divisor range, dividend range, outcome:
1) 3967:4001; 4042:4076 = 1.34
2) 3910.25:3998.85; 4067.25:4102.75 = 1.61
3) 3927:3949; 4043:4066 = 1.96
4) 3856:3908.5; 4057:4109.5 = 1.73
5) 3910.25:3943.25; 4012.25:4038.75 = 1.77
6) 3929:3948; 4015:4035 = 2.10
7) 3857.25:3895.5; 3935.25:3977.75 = 0.96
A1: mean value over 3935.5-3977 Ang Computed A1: 9.35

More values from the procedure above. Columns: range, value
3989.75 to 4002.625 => 15.6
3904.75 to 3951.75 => 10.6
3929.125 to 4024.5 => 12.4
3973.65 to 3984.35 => 12.4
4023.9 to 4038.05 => 16.4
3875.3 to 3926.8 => 11.3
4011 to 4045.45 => 17.1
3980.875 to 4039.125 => 16.3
